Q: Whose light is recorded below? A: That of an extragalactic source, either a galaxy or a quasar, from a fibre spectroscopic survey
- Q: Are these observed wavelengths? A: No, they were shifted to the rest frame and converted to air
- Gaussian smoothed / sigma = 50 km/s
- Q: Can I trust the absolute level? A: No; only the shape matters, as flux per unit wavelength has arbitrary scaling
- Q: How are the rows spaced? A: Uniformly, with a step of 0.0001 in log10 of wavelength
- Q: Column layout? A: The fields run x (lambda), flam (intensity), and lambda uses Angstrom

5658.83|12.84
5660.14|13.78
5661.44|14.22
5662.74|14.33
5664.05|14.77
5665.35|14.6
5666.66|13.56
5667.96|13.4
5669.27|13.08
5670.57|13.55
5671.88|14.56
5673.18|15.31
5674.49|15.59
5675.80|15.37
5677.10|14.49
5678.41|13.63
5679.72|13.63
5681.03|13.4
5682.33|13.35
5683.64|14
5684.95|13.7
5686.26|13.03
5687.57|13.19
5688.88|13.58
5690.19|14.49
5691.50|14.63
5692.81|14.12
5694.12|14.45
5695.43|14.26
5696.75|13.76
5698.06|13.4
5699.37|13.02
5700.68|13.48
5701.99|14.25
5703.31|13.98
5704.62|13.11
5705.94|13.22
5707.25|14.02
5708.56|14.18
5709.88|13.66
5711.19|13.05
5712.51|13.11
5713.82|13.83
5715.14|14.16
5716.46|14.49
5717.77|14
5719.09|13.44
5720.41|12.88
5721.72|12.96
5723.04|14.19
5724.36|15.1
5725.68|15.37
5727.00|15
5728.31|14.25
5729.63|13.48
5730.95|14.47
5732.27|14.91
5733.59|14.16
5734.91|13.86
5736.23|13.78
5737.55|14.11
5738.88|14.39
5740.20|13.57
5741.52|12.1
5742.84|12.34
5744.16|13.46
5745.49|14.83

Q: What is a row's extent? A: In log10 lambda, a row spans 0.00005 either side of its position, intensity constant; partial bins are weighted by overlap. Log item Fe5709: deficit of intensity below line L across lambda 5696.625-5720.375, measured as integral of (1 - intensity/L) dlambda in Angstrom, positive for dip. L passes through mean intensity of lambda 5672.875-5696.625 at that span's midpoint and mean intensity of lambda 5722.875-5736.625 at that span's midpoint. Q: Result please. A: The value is 1.0 Angstrom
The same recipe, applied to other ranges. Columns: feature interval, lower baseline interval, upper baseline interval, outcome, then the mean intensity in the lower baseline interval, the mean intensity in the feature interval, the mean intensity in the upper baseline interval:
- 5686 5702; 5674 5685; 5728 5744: 0.25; 14.1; 13.8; 13.8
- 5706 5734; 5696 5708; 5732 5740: -0.29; 13.6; 14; 14.1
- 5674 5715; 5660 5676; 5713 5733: 1.16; 14.3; 13.8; 14.2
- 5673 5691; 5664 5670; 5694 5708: -0.35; 13.8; 14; 13.7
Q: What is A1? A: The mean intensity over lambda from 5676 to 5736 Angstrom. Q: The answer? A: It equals 13.9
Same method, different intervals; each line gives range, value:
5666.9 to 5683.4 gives 14.1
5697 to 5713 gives 13.6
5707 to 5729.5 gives 14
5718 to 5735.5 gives 14.2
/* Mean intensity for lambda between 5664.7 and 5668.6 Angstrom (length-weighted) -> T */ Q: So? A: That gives 13.9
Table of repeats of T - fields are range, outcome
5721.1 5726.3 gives 14.4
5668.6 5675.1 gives 14.4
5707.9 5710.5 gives 13.9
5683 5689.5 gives 13.5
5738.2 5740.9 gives 13.9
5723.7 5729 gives 14.9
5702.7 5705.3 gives 13.5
